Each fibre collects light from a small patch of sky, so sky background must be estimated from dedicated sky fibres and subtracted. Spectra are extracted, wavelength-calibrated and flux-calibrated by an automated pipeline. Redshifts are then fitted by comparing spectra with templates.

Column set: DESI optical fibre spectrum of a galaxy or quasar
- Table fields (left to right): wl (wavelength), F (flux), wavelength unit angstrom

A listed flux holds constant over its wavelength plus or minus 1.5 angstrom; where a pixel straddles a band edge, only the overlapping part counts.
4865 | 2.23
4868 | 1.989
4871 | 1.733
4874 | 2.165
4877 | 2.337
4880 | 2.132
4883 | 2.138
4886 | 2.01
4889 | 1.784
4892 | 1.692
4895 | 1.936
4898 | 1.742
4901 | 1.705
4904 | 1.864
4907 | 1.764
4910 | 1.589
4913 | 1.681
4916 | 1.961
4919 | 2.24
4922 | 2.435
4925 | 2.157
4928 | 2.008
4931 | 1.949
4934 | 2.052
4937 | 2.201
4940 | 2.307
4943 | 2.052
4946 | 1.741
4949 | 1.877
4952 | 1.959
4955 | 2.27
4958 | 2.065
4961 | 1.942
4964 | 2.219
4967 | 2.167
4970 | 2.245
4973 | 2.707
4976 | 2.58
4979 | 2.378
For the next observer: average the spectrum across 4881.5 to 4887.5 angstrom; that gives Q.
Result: 2.07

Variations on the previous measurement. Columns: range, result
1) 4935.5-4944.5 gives 2.19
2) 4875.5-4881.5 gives 2.23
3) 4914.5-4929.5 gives 2.16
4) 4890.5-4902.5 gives 1.77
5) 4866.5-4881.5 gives 2.07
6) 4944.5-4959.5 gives 1.98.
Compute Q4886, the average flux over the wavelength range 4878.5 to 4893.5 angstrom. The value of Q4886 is 1.95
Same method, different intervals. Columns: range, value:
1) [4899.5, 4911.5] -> 1.73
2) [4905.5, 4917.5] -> 1.75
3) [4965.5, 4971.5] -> 2.21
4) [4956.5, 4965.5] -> 2.08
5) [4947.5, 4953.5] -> 1.92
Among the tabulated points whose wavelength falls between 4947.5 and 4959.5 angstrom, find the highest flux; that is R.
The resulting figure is 2.27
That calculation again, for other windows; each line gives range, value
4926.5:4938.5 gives 2.201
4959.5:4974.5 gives 2.707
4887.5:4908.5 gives 1.936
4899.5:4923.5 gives 2.435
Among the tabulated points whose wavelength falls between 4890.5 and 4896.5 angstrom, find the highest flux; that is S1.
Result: 1.936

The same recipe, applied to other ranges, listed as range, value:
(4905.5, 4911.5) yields 1.764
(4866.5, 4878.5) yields 2.337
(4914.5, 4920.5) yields 2.24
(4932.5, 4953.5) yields 2.307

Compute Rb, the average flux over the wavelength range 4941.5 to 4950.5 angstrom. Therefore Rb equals 1.89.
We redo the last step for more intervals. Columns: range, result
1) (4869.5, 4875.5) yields 1.95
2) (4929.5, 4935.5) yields 2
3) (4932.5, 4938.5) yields 2.13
